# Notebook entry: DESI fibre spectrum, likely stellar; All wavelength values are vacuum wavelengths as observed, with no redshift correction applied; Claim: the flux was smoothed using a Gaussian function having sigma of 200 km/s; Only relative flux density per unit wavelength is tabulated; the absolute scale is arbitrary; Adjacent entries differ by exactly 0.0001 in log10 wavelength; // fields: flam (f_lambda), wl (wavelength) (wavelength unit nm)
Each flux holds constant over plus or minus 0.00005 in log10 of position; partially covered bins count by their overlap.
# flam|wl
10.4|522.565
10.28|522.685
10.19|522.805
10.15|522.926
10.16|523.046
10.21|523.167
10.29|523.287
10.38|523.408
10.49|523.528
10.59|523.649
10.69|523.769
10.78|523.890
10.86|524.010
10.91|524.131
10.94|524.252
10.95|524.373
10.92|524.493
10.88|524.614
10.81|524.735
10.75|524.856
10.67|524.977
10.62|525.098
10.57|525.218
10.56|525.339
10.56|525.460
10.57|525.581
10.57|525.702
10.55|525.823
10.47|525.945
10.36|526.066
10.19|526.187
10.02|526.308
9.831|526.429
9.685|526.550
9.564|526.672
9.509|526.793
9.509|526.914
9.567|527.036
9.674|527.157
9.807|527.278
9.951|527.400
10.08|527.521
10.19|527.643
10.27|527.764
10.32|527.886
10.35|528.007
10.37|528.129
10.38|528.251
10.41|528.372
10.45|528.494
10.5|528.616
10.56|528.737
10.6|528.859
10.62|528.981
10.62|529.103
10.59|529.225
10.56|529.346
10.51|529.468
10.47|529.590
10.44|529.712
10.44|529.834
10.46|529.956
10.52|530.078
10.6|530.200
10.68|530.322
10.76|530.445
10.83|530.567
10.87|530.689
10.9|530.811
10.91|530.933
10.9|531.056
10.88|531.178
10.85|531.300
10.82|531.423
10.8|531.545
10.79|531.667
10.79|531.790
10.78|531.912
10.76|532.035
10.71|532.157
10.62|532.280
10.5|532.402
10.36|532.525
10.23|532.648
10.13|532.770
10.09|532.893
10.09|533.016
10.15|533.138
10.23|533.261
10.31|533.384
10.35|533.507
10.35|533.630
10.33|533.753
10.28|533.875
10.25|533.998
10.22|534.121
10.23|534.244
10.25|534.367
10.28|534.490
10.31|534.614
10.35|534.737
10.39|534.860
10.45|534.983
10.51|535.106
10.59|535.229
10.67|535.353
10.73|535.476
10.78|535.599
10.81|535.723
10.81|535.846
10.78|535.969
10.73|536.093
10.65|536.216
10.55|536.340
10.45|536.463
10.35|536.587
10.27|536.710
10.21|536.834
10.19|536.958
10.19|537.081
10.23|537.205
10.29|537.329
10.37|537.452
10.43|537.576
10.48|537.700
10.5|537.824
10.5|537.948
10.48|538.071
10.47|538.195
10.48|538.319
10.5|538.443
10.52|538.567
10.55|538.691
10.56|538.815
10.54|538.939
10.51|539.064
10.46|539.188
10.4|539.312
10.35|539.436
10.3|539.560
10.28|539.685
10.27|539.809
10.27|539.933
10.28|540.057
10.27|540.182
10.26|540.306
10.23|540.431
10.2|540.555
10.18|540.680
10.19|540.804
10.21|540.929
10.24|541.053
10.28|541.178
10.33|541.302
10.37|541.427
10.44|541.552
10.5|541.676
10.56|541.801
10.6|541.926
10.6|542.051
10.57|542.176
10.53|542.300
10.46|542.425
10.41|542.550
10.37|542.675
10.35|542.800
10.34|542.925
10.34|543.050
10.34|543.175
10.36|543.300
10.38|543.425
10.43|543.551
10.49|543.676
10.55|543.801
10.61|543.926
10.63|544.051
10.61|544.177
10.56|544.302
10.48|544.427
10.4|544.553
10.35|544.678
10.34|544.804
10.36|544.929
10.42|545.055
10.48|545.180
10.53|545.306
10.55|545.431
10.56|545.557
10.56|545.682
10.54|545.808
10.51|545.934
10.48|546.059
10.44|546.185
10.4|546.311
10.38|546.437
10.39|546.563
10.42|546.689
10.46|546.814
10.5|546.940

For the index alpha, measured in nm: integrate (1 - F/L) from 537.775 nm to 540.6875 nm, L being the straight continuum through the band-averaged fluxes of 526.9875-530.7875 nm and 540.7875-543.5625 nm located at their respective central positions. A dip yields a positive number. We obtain 0.00 nm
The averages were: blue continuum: 10.4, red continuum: 10.4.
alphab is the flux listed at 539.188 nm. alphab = 10.46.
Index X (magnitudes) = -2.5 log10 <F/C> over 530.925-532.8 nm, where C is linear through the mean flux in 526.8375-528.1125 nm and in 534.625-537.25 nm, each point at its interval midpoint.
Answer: -0.044 mag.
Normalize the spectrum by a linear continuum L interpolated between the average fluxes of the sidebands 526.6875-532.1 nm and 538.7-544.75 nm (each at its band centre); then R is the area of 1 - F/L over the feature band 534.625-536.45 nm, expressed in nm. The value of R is -0.03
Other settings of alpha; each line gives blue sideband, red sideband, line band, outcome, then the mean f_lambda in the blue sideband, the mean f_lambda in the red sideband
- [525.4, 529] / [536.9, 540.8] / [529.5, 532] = -0.12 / 10.2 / 10.4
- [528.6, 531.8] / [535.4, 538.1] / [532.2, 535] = 0.08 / 10.7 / 10.5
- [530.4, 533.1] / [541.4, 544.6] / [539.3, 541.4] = 0.05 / 10.7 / 10.5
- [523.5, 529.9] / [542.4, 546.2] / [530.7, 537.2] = -0.05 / 10.4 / 10.5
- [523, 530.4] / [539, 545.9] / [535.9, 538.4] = -0.01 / 10.4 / 10.4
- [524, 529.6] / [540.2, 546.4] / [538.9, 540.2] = 0.01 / 10.4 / 10.4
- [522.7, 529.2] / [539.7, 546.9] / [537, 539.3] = -0.01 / 10.4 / 10.4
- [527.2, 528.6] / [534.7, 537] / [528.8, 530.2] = -0.03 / 10.2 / 10.5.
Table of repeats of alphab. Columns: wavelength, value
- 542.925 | 10.34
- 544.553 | 10.4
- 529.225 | 10.59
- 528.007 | 10.35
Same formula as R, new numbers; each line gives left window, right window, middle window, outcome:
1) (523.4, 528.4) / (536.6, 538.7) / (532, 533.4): 0.005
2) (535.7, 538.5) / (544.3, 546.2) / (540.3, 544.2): 0.024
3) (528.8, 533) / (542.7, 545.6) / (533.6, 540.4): 0.075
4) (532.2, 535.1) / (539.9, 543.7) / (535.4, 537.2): -0.036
